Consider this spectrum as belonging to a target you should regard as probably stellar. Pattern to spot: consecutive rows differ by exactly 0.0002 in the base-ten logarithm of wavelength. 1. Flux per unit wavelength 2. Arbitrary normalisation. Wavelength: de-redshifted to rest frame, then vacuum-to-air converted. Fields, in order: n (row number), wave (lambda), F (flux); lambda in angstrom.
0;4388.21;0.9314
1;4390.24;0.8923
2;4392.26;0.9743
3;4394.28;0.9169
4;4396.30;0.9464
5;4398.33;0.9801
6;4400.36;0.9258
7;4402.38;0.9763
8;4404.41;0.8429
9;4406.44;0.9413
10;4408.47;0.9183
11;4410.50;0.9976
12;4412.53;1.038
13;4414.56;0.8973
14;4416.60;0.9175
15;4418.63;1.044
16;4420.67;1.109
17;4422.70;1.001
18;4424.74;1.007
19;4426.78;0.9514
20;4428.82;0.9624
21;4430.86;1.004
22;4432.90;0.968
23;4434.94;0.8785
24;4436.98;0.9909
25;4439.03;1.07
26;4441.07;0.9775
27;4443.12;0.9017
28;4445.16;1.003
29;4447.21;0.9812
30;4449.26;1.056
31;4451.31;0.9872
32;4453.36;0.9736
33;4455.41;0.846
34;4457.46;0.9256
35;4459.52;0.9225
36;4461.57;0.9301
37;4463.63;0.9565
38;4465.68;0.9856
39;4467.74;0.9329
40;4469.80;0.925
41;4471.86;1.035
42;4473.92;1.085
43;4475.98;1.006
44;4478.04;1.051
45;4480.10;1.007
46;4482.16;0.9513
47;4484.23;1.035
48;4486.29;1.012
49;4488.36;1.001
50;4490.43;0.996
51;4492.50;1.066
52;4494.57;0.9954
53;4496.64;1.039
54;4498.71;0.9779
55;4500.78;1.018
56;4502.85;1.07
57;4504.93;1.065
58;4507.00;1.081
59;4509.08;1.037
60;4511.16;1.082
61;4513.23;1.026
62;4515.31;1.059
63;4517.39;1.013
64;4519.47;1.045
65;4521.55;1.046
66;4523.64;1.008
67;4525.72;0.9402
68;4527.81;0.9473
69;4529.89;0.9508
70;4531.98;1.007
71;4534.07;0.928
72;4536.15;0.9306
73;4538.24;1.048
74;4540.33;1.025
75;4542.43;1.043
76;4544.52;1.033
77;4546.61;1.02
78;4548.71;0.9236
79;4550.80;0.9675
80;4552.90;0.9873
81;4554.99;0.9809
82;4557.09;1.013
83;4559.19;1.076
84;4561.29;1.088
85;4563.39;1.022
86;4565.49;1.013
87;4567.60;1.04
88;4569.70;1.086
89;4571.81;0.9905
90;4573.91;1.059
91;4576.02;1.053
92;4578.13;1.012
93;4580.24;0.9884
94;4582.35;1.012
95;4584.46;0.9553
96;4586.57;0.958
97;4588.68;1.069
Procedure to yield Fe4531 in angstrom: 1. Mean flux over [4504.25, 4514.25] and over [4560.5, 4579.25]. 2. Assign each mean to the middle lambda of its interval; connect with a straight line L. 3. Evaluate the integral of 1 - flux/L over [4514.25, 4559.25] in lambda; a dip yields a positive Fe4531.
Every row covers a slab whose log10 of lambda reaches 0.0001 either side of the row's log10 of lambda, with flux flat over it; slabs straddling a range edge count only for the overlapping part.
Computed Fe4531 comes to 2.2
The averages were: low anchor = 1.06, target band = 0.998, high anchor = 1.04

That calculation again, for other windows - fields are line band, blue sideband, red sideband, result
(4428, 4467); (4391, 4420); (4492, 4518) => 1.01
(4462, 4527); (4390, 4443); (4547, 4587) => -1.71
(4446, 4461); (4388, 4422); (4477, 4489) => 0.52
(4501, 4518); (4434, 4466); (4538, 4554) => -1.13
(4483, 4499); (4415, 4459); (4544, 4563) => -0.39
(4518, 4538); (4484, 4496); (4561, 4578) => 0.90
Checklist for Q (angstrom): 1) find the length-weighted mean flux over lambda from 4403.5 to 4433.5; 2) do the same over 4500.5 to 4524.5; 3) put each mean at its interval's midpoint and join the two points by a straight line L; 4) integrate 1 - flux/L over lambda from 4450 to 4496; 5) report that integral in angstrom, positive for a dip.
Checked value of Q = 1.5 angstrom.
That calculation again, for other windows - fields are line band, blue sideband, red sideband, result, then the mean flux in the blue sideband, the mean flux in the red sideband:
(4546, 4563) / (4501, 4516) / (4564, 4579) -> 0.6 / 1.06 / 1.04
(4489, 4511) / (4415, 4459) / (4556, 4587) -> -0.8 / 0.977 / 1.03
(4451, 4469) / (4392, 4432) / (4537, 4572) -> 0.9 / 0.968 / 1.02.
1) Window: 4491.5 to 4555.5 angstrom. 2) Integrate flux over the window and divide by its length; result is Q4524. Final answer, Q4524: 1.01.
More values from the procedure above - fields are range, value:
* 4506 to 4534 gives 1.02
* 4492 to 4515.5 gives 1.04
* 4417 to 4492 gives 0.985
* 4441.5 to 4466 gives 0.955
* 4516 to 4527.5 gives 1.01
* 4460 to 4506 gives 1.01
